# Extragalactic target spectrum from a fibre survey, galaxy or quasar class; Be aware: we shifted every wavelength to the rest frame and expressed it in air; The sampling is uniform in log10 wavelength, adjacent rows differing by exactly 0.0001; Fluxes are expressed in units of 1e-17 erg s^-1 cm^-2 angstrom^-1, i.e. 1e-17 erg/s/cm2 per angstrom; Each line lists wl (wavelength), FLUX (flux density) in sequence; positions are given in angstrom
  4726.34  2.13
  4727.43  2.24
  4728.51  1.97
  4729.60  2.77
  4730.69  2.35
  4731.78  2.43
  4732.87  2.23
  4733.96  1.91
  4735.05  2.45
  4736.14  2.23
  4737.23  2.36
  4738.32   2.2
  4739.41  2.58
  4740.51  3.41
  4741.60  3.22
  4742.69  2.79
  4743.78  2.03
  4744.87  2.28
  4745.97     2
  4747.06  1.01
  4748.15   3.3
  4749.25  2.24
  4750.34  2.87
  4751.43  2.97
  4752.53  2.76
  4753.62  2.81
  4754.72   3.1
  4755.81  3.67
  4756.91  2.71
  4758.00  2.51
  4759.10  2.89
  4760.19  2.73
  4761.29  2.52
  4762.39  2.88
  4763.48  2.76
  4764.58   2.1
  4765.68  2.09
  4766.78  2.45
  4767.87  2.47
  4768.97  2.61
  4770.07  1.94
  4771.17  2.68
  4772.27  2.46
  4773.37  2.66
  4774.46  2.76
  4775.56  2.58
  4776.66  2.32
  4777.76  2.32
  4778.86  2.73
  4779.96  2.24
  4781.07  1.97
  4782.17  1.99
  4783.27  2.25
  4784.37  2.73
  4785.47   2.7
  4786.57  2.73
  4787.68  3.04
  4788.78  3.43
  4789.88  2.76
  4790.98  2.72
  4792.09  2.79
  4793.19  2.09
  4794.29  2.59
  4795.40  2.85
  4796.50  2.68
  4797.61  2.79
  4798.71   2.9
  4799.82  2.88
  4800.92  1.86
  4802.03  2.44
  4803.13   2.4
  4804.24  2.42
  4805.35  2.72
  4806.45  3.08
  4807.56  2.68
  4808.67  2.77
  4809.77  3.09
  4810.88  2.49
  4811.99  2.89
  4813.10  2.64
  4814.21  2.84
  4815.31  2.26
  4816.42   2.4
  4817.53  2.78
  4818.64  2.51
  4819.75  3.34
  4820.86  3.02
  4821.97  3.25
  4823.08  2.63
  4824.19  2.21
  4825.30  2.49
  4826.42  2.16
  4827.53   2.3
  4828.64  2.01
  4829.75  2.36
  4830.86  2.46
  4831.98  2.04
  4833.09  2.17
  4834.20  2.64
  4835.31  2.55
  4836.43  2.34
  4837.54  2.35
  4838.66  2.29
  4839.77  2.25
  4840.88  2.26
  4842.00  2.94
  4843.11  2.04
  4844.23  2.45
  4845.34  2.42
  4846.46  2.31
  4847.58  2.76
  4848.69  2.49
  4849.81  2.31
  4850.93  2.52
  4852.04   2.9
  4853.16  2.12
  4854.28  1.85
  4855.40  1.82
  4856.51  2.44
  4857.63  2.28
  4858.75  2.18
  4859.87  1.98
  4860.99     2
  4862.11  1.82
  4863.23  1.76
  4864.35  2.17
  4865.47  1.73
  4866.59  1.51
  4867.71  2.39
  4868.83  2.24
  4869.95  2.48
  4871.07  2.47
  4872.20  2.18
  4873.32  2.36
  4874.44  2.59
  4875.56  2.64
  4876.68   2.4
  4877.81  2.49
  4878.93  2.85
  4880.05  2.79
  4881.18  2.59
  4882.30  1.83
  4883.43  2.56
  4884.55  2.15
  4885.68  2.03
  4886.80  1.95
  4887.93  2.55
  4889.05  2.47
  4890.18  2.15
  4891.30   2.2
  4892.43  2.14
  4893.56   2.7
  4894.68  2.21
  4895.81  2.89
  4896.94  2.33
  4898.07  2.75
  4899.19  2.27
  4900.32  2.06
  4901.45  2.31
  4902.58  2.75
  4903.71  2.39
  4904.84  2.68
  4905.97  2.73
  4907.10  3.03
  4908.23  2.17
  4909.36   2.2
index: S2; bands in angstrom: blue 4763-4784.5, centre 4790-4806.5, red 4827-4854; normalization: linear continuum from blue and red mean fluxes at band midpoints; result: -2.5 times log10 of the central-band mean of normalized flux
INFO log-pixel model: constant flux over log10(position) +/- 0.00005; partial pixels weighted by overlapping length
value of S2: -0.092 mag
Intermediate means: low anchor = 2.4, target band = 2.6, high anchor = 2.38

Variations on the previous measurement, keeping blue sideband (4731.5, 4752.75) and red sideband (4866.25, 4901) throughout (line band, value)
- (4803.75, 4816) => -0.127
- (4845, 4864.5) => 0.075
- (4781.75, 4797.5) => -0.106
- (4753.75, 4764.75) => -0.150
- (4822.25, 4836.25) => 0.023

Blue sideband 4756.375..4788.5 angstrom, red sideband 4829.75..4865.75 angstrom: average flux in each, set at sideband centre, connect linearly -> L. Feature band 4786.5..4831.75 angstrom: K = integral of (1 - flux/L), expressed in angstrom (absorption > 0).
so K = -4.6 angstrom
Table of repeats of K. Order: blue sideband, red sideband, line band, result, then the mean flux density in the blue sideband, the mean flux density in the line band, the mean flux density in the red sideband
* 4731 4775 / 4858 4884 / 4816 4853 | -2.0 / 2.55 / 2.48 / 2.26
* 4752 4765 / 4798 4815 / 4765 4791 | 2.1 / 2.79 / 2.52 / 2.67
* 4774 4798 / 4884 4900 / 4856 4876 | 1.9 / 2.59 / 2.18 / 2.34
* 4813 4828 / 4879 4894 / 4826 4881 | 3.8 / 2.63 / 2.31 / 2.33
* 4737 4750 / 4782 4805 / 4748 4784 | -0.6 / 2.46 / 2.58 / 2.63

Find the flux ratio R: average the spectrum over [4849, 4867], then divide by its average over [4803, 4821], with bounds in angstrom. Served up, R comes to 0.77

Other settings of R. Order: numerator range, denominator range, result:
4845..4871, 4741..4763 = 0.82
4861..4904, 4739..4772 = 0.89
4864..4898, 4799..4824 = 0.87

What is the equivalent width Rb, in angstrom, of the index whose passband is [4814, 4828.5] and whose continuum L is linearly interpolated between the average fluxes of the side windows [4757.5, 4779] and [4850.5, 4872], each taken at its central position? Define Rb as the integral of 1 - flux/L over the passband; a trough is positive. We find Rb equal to -1.92 angstrom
